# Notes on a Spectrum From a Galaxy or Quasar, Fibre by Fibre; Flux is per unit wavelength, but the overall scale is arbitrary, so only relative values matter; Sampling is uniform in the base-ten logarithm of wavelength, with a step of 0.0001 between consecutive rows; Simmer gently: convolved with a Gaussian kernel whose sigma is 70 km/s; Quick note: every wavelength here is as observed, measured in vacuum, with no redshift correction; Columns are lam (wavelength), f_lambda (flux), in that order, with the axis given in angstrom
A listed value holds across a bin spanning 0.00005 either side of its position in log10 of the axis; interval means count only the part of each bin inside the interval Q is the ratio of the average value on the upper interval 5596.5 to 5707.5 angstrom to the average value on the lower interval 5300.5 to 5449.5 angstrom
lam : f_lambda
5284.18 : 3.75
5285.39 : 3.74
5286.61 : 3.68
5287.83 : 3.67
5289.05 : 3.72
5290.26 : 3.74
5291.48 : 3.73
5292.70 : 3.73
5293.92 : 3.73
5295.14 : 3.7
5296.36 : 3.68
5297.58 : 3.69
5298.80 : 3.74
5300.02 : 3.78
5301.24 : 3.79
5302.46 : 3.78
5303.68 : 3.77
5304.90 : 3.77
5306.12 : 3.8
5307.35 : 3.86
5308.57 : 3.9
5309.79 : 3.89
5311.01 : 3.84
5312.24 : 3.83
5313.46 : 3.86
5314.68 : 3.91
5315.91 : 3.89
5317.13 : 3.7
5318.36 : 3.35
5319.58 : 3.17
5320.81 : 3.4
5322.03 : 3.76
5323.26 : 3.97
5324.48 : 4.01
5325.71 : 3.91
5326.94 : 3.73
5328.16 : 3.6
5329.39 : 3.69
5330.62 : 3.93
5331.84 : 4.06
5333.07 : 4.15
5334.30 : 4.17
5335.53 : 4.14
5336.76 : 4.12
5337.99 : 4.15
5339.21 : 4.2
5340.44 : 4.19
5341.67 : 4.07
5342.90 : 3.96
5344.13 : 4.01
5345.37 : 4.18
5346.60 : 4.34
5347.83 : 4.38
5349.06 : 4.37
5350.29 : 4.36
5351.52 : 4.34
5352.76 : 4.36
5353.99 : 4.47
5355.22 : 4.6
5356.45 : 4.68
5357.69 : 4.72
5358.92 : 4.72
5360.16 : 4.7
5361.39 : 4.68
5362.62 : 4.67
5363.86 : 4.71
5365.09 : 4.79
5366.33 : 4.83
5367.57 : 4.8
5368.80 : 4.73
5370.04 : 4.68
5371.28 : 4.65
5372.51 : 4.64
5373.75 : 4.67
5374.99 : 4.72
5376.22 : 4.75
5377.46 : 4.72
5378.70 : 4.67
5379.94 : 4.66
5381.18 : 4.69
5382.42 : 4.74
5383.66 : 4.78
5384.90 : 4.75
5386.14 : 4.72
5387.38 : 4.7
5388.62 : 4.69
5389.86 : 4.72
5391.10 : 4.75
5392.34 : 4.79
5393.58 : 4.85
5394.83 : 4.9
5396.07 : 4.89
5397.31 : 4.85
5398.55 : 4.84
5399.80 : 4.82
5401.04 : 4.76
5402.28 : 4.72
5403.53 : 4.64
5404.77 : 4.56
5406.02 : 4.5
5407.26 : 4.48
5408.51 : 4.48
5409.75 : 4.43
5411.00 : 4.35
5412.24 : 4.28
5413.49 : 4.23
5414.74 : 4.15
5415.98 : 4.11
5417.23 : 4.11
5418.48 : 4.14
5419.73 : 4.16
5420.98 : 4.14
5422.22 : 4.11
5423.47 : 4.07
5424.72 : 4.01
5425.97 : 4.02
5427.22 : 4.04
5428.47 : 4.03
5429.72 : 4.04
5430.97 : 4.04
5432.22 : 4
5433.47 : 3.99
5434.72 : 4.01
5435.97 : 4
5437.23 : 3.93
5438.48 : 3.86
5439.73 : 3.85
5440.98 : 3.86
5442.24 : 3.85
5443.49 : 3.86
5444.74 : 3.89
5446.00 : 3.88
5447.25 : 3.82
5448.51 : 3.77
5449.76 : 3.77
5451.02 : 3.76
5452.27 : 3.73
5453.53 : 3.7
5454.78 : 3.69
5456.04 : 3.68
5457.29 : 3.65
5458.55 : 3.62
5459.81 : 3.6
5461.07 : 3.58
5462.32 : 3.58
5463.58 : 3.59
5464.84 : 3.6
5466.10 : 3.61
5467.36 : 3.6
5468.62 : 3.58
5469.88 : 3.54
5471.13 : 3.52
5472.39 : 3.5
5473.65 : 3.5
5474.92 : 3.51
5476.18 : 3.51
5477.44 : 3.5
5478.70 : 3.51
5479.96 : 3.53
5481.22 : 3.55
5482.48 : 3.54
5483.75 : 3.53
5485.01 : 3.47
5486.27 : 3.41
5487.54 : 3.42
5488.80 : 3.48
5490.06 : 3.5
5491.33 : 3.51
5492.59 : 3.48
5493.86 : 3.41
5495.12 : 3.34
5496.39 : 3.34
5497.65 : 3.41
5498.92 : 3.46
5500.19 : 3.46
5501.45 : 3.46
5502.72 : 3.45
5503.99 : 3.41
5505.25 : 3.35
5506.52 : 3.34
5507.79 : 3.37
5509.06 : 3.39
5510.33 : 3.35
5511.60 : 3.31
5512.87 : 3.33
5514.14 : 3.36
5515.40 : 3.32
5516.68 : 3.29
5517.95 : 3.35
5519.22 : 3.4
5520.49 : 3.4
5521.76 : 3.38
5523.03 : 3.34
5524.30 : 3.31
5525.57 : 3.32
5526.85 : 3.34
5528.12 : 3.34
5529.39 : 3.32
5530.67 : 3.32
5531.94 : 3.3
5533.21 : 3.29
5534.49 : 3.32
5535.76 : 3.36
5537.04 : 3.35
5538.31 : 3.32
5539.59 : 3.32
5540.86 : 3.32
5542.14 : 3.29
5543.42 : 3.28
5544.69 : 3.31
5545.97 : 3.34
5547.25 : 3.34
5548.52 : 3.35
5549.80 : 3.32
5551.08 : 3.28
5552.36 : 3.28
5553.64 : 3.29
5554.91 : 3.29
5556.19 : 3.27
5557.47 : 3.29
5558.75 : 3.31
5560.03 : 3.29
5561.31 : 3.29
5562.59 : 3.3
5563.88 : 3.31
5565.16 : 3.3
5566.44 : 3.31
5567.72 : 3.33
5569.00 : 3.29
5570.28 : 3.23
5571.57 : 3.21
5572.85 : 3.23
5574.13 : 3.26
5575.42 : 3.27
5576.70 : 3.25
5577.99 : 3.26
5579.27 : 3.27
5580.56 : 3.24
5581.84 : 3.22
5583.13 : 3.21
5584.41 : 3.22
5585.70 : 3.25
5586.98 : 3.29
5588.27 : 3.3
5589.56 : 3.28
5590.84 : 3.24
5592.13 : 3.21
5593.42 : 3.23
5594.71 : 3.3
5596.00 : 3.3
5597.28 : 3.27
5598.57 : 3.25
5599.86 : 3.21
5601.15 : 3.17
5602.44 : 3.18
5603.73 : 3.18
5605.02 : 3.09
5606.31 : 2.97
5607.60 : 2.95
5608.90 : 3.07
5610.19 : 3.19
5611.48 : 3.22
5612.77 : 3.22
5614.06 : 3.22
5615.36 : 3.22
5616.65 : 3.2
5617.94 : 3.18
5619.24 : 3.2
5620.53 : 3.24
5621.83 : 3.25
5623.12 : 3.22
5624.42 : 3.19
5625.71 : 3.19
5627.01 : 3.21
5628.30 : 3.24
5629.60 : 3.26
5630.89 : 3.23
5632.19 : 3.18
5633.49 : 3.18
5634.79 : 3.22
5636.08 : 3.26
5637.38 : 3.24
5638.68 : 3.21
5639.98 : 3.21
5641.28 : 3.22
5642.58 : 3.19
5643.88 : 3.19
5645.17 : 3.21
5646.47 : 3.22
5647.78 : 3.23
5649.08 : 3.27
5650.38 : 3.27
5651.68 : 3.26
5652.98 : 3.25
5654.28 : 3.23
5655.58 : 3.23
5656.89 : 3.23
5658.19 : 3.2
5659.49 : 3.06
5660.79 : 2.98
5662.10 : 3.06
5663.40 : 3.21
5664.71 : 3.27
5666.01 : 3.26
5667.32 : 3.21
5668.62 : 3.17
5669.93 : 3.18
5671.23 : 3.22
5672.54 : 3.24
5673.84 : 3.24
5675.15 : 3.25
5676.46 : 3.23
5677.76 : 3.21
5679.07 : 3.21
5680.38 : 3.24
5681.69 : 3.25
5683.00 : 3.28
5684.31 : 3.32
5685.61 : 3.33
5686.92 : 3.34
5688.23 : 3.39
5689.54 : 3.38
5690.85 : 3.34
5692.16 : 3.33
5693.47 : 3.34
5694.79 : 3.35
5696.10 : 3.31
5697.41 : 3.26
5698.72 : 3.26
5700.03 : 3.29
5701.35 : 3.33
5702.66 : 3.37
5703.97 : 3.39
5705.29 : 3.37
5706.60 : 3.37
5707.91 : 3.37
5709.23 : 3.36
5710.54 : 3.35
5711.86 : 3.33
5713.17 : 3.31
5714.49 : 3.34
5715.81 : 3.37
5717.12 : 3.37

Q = 0.76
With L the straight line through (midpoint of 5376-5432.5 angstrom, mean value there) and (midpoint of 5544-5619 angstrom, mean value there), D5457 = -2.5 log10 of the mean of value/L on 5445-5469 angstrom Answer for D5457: 0.12 mag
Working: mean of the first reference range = 4.48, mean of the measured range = 3.68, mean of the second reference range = 3.24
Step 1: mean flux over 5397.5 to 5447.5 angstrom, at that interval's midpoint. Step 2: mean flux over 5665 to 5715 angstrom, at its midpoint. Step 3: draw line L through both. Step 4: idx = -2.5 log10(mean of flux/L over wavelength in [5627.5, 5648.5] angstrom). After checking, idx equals 0.082 mag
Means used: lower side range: 4.18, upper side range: 3.3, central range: 3.22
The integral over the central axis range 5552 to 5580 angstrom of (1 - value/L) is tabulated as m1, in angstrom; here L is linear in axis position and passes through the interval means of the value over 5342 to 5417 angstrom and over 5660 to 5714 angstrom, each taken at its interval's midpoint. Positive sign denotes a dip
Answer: 3.8 angstrom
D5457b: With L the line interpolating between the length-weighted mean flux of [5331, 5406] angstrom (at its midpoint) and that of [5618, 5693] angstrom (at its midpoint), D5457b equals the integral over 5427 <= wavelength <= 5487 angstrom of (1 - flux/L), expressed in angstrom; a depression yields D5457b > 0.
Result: 6.45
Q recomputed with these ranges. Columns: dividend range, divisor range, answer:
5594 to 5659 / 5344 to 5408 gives 0.69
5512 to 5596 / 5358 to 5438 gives 0.73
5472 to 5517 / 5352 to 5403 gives 0.73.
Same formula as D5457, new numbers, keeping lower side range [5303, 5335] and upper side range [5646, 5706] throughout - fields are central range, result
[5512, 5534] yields 0.05 mag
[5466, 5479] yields 0.01 mag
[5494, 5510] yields 0.04 mag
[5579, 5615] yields 0.06 mag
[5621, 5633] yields 0.04 mag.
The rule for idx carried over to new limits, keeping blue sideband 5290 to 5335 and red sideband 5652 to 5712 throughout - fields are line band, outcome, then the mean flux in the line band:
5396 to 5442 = -0.17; 4.24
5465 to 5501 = 0.02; 3.49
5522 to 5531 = 0.05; 3.33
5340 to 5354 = -0.14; 4.24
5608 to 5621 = 0.06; 3.19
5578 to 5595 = 0.05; 3.25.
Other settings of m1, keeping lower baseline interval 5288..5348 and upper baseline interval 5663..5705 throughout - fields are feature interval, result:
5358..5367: -2.2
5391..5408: -4.6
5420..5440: -1.8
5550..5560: 0.6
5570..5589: 1.1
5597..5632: 2.1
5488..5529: 2.0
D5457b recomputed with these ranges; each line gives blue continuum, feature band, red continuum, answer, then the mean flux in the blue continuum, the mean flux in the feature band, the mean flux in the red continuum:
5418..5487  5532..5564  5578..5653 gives 1.2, 3.76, 3.31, 3.21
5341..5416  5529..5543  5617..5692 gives 1.8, 4.59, 3.32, 3.23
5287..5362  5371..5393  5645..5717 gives -4.8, 3.99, 4.71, 3.27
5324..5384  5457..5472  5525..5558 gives 0.7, 4.41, 3.59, 3.31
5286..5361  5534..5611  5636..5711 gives 4.6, 3.97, 3.26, 3.26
